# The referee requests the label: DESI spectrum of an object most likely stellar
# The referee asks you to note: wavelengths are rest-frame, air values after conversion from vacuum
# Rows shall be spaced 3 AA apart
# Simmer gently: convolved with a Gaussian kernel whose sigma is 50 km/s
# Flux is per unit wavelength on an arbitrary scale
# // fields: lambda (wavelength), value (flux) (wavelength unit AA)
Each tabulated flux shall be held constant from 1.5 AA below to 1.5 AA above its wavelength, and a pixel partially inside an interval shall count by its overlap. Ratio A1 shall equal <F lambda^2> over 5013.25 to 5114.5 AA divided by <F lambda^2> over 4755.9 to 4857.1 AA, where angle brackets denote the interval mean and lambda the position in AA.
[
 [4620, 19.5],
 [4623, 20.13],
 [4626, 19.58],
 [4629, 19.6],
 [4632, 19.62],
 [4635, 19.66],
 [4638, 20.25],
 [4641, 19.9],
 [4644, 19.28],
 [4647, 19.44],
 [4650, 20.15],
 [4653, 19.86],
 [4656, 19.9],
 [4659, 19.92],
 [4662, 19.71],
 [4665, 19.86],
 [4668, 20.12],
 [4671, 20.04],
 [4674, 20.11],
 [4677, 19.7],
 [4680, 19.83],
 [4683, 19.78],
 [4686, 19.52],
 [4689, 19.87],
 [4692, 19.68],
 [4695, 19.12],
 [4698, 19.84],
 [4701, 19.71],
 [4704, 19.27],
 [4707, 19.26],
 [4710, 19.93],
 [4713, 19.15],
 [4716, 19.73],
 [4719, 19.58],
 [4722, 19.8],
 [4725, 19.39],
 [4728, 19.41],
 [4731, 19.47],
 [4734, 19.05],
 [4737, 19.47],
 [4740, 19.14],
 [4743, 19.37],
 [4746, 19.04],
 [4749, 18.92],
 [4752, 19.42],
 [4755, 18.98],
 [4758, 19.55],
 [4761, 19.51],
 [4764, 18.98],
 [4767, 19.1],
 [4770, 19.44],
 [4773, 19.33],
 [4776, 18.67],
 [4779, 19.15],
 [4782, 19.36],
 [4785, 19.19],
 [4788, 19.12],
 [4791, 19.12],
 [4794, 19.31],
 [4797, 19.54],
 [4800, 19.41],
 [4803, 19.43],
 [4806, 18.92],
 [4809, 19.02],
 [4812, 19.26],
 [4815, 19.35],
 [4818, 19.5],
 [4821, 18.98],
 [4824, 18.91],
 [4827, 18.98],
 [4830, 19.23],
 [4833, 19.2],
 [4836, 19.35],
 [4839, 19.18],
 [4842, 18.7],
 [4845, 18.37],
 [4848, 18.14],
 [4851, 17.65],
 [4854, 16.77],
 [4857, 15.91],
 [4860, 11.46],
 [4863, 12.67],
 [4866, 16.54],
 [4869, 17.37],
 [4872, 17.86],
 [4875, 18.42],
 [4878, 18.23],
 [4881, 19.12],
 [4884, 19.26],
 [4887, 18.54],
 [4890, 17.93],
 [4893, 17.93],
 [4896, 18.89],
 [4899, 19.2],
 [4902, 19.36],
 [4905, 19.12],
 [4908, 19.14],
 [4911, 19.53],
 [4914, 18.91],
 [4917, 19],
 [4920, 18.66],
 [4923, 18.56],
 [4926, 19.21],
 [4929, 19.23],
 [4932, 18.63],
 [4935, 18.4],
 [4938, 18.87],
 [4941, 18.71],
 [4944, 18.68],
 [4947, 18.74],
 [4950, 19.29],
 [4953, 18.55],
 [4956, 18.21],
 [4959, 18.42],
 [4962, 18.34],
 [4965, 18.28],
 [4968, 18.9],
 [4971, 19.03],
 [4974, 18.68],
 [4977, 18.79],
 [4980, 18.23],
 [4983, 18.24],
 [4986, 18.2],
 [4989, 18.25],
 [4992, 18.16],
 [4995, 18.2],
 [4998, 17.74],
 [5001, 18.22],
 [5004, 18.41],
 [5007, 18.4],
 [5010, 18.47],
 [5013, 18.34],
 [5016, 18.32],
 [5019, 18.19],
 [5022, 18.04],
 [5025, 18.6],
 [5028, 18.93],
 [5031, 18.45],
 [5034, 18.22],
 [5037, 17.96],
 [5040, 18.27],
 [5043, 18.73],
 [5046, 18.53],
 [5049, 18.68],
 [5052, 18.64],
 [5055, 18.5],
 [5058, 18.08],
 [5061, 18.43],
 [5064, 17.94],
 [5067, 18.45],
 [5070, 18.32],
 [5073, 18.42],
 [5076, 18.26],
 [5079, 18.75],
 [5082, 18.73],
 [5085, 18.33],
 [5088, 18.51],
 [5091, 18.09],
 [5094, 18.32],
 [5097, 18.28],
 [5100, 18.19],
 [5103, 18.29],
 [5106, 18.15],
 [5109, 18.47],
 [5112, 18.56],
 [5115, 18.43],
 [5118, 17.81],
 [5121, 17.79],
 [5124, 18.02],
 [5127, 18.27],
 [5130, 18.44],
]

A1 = 1.1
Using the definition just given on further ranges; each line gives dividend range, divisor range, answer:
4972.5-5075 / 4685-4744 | 1.07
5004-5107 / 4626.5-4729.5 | 1.09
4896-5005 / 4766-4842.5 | 1.03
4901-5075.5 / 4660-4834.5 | 1.06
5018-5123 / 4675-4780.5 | 1.09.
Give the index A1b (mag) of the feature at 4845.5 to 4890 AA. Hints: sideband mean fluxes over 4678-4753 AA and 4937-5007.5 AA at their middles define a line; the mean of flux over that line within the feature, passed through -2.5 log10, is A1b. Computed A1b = 0.11 mag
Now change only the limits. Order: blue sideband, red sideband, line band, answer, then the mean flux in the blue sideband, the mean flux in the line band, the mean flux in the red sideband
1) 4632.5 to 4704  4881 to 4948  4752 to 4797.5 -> 0.009 mag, 19.8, 19.2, 18.8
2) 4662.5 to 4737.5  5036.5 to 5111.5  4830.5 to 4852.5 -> 0.027 mag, 19.6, 18.7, 18.4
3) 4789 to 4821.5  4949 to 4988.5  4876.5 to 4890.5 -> 0.014 mag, 19.3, 18.7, 18.5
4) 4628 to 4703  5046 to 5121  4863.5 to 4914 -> 0.034 mag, 19.8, 18.4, 18.4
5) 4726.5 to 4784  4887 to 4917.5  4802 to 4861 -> 0.040 mag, 19.2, 18.4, 18.9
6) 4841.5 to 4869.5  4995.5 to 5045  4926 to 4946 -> -0.092 mag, 16.2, 18.8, 18.3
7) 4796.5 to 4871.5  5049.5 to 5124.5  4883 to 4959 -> -0.039 mag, 18.1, 18.8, 18.3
